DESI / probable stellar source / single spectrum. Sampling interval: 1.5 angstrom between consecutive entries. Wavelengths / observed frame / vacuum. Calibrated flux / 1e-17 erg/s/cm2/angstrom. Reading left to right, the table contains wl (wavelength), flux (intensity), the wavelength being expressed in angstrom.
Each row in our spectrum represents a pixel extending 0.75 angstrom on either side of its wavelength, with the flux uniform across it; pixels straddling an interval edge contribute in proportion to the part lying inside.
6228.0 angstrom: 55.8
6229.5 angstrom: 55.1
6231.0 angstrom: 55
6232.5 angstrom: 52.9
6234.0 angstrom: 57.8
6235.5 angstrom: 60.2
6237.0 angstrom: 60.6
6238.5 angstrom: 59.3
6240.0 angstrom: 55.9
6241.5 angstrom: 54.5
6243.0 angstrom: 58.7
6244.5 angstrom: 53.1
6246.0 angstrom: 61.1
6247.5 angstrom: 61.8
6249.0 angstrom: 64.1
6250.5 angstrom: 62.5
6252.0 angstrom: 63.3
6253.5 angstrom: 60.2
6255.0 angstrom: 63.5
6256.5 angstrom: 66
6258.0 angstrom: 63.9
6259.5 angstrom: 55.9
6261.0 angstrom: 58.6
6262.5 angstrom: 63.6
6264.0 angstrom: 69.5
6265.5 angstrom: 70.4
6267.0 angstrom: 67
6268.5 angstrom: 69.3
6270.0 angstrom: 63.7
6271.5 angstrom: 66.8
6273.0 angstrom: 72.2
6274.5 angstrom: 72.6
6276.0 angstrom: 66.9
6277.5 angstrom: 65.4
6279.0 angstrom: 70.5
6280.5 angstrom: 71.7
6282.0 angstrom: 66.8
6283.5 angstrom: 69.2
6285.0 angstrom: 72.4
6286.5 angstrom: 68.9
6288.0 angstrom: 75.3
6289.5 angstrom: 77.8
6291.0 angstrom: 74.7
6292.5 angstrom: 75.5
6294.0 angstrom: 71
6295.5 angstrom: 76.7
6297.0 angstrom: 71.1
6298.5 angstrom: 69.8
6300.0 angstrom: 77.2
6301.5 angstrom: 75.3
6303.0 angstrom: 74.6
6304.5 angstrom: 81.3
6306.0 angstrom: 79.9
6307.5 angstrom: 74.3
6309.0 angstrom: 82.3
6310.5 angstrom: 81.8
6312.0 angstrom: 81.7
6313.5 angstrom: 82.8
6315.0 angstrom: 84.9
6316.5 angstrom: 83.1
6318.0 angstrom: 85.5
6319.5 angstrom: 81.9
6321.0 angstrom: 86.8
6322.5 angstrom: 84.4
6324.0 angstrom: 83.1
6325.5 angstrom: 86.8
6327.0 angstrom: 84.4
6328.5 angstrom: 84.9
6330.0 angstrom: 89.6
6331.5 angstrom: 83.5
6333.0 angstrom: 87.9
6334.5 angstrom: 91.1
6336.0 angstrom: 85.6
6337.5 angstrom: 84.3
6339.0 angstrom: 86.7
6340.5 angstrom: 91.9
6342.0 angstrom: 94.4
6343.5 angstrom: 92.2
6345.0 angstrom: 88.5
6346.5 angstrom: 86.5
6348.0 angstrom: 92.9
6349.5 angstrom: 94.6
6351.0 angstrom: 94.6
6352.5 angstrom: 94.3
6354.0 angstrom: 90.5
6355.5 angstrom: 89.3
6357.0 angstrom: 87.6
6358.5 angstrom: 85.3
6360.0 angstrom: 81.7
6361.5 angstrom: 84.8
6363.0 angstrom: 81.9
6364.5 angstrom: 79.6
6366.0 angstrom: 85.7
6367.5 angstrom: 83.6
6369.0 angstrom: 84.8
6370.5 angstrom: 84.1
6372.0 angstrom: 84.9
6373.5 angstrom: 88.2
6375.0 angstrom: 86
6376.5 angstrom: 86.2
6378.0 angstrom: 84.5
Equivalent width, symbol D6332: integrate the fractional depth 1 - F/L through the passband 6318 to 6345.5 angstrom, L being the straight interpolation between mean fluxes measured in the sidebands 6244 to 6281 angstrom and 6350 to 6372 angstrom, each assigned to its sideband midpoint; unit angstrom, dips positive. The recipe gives -2.4 angstrom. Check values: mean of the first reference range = 65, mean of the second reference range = 86.3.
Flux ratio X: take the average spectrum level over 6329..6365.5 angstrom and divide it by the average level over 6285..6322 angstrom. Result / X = 1.13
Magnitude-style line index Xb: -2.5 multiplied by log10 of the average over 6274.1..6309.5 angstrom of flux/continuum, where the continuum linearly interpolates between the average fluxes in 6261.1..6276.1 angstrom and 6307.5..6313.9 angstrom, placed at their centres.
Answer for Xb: 0.03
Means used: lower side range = 67.8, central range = 73.3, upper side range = 81.2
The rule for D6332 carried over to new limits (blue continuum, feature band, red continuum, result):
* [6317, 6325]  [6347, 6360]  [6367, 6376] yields -0.8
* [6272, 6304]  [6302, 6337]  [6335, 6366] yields -1.4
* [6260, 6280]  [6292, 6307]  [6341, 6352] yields 0.3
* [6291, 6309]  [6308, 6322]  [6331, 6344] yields -0.4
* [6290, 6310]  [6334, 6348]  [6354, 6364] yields -1.1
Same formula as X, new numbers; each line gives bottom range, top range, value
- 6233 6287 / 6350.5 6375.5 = 1.35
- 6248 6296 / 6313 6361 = 1.29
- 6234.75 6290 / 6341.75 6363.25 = 1.38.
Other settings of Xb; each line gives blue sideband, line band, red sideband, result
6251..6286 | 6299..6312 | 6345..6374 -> -0.049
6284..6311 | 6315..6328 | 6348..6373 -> -0.063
